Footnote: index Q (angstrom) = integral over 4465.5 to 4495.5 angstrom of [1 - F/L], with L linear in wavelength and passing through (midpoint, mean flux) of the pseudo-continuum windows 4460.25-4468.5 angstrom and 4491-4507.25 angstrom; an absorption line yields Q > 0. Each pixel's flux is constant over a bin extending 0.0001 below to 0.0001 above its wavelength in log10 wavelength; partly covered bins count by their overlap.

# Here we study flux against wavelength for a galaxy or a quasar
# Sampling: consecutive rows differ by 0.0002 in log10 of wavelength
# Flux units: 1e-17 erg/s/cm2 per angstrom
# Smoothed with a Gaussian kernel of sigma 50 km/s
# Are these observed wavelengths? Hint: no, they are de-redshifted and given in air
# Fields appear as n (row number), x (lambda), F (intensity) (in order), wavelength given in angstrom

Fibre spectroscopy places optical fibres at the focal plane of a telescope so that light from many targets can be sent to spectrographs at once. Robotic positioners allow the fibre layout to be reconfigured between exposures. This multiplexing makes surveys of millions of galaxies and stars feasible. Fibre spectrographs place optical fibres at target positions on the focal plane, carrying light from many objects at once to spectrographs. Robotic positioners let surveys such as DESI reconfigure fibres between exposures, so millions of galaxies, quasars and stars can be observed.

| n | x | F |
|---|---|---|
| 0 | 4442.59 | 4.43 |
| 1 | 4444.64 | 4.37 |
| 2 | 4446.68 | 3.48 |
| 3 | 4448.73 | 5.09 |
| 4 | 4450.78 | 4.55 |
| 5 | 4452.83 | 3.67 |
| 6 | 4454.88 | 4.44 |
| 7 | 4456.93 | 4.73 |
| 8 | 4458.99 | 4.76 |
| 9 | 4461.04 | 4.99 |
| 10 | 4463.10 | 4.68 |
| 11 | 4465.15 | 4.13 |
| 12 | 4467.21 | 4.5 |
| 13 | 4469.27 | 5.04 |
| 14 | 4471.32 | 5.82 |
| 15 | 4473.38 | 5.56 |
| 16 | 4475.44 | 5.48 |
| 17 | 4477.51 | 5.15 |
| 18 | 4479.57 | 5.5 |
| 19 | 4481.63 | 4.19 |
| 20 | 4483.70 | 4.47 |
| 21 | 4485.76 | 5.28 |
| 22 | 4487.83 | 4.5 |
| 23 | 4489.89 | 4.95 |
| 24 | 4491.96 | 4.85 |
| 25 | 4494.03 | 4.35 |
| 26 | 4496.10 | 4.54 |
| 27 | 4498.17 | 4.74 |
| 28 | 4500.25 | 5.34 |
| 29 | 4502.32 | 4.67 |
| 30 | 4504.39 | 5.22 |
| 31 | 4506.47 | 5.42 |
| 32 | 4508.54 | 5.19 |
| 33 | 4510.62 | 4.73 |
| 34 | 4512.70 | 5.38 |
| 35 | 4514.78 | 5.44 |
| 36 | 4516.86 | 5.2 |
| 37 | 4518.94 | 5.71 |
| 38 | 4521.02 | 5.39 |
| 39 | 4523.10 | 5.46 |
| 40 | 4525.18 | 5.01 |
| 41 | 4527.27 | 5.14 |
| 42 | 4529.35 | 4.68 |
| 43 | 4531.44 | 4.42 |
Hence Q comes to -1.5 angstrom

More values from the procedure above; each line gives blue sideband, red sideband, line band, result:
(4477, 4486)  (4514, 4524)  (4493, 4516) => 1.0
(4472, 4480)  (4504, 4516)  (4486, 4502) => 1.6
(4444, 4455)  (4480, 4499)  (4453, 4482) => -3.0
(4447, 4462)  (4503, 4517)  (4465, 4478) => -1.1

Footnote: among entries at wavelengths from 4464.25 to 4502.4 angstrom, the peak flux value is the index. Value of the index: 5.82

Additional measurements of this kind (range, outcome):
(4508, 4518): 5.44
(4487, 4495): 4.95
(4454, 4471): 5.04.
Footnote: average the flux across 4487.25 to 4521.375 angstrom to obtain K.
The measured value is 5.04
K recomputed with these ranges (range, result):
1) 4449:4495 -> 4.81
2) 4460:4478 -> 5.04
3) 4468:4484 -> 5.17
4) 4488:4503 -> 4.76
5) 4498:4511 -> 5.08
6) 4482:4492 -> 4.77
